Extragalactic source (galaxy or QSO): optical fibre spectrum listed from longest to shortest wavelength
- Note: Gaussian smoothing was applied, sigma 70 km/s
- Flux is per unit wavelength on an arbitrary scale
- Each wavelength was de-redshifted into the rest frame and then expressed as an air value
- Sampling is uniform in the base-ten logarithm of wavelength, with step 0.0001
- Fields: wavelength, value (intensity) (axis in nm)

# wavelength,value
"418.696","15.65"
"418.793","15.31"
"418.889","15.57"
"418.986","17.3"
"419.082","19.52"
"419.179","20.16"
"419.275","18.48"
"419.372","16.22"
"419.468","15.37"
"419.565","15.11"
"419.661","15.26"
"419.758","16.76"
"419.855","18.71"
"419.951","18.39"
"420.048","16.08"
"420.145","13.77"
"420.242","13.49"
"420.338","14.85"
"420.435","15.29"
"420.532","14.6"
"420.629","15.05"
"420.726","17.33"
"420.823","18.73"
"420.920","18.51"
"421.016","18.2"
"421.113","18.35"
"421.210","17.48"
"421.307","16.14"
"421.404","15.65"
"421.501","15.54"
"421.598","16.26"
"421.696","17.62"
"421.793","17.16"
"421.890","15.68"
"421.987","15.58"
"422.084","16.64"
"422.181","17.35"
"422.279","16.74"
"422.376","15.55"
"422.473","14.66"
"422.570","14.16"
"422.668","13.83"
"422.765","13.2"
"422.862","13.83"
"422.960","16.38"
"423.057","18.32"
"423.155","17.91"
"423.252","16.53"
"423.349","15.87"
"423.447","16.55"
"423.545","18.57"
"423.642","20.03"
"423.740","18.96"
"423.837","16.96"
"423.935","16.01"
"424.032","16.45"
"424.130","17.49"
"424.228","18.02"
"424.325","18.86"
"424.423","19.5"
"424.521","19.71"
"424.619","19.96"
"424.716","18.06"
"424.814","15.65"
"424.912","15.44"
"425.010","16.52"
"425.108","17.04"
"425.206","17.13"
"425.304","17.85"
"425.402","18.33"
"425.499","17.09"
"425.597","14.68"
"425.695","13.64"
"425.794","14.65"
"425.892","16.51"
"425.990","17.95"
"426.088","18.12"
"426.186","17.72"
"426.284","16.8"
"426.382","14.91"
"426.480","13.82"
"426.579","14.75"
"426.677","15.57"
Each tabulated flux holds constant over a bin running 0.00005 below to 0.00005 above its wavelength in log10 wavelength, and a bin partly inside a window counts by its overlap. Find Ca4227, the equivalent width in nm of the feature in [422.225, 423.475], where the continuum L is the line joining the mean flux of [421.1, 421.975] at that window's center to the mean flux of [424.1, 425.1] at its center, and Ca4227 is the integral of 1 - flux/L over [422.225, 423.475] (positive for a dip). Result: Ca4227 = 0.11 nm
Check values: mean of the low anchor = 16.5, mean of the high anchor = 17.9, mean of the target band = 15.6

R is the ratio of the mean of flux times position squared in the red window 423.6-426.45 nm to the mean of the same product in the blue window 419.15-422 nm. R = 1.06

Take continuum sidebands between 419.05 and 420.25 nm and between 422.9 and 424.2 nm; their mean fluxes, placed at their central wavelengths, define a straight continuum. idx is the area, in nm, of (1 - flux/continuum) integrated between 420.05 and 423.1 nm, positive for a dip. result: 0.19 nm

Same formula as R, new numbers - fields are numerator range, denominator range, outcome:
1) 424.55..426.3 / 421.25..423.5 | 1.07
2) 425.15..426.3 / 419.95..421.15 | 1.05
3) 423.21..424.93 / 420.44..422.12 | 1.08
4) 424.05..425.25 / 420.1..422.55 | 1.11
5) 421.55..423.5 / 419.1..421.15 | 0.97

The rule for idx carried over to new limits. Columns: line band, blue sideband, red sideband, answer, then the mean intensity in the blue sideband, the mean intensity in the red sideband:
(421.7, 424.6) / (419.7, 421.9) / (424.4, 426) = -0.011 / 16.5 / 17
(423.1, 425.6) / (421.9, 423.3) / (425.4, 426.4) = -0.230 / 15.8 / 16.4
